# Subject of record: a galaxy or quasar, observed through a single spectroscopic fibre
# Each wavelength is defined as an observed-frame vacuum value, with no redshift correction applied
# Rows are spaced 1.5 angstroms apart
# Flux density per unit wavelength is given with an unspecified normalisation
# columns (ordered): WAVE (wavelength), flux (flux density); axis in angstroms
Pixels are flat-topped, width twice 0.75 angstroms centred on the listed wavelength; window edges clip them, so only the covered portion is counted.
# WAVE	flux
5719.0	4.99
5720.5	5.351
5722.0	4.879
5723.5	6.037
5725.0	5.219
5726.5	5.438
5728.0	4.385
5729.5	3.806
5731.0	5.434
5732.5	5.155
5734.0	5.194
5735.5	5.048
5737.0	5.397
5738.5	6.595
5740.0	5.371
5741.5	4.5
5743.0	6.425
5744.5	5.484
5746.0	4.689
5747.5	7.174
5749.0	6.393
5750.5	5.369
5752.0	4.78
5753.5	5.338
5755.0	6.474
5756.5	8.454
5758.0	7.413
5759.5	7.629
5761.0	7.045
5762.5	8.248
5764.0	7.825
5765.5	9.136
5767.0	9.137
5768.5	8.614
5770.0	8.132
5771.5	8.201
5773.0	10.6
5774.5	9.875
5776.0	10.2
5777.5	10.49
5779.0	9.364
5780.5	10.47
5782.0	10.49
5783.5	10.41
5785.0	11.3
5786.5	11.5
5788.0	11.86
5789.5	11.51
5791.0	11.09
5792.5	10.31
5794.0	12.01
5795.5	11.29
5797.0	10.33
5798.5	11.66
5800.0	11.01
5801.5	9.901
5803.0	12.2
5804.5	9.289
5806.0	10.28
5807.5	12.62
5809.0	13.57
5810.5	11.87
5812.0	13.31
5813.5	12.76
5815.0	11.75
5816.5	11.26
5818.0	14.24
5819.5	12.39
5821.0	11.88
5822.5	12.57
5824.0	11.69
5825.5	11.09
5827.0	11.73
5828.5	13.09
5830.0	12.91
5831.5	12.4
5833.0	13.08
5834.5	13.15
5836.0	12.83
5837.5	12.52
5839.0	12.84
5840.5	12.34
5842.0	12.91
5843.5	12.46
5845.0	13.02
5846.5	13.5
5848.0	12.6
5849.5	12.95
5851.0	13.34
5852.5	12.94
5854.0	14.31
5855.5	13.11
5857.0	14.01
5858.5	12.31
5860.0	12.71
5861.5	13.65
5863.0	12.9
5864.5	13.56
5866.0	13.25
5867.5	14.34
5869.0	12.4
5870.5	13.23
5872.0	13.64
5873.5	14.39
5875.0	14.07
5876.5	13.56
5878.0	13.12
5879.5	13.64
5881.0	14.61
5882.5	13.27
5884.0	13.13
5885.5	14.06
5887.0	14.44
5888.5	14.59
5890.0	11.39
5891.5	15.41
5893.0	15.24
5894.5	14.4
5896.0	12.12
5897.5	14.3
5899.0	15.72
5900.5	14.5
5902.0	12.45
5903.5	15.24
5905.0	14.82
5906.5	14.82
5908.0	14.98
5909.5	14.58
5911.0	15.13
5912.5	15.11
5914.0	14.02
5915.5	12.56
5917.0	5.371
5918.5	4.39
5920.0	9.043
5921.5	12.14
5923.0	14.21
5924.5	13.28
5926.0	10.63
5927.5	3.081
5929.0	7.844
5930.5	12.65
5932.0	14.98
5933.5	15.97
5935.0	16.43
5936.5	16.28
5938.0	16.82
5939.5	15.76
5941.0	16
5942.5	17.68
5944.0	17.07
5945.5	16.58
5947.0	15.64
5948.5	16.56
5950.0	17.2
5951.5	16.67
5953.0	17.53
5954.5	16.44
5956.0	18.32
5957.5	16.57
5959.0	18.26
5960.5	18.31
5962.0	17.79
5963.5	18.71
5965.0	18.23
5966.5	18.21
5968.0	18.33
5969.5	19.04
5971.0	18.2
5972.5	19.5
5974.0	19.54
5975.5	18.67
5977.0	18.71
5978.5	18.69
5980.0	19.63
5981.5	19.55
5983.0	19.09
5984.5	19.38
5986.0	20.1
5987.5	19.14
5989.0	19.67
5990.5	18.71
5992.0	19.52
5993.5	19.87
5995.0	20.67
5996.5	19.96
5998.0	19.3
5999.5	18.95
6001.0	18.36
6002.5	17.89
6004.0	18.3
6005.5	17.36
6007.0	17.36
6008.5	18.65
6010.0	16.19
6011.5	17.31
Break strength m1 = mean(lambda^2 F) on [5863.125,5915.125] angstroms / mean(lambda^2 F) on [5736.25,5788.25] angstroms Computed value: 1.83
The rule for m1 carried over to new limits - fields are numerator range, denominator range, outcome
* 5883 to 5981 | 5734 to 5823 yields 1.70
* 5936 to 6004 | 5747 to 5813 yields 2.01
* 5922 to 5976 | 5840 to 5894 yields 1.23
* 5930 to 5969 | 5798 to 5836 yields 1.47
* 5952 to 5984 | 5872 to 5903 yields 1.36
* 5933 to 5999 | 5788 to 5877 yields 1.52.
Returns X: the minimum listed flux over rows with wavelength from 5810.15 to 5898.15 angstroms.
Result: 11.09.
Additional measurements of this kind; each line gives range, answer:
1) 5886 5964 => 3.081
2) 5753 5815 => 5.338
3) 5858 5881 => 12.31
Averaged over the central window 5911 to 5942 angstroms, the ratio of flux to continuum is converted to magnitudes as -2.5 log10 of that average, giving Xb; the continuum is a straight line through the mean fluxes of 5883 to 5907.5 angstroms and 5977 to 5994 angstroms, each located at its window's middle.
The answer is 0.27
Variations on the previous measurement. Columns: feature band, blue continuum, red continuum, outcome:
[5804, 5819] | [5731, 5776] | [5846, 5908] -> -0.198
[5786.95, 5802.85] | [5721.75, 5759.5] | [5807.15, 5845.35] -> -0.117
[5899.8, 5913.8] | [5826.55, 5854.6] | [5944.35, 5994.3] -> 0.080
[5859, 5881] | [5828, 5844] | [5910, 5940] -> -0.075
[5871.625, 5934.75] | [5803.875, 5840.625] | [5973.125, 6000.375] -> 0.201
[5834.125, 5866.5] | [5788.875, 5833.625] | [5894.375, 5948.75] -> -0.052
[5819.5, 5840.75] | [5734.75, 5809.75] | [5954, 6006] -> -0.074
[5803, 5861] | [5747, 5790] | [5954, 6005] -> -0.074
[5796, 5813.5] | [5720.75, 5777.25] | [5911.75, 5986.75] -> -0.242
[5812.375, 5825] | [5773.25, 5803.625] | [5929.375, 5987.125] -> -0.025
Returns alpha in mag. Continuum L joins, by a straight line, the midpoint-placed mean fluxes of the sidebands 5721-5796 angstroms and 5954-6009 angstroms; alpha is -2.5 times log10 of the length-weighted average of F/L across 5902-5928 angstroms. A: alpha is 0.26 mag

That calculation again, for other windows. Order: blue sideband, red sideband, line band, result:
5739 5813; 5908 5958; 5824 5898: -0.13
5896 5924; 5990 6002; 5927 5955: 0.01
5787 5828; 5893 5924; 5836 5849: -0.05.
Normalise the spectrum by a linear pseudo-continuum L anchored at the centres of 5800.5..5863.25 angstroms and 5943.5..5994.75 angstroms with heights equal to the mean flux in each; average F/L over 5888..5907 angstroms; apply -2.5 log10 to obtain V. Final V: 0.08 mag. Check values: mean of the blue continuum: 12.5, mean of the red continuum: 18.4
